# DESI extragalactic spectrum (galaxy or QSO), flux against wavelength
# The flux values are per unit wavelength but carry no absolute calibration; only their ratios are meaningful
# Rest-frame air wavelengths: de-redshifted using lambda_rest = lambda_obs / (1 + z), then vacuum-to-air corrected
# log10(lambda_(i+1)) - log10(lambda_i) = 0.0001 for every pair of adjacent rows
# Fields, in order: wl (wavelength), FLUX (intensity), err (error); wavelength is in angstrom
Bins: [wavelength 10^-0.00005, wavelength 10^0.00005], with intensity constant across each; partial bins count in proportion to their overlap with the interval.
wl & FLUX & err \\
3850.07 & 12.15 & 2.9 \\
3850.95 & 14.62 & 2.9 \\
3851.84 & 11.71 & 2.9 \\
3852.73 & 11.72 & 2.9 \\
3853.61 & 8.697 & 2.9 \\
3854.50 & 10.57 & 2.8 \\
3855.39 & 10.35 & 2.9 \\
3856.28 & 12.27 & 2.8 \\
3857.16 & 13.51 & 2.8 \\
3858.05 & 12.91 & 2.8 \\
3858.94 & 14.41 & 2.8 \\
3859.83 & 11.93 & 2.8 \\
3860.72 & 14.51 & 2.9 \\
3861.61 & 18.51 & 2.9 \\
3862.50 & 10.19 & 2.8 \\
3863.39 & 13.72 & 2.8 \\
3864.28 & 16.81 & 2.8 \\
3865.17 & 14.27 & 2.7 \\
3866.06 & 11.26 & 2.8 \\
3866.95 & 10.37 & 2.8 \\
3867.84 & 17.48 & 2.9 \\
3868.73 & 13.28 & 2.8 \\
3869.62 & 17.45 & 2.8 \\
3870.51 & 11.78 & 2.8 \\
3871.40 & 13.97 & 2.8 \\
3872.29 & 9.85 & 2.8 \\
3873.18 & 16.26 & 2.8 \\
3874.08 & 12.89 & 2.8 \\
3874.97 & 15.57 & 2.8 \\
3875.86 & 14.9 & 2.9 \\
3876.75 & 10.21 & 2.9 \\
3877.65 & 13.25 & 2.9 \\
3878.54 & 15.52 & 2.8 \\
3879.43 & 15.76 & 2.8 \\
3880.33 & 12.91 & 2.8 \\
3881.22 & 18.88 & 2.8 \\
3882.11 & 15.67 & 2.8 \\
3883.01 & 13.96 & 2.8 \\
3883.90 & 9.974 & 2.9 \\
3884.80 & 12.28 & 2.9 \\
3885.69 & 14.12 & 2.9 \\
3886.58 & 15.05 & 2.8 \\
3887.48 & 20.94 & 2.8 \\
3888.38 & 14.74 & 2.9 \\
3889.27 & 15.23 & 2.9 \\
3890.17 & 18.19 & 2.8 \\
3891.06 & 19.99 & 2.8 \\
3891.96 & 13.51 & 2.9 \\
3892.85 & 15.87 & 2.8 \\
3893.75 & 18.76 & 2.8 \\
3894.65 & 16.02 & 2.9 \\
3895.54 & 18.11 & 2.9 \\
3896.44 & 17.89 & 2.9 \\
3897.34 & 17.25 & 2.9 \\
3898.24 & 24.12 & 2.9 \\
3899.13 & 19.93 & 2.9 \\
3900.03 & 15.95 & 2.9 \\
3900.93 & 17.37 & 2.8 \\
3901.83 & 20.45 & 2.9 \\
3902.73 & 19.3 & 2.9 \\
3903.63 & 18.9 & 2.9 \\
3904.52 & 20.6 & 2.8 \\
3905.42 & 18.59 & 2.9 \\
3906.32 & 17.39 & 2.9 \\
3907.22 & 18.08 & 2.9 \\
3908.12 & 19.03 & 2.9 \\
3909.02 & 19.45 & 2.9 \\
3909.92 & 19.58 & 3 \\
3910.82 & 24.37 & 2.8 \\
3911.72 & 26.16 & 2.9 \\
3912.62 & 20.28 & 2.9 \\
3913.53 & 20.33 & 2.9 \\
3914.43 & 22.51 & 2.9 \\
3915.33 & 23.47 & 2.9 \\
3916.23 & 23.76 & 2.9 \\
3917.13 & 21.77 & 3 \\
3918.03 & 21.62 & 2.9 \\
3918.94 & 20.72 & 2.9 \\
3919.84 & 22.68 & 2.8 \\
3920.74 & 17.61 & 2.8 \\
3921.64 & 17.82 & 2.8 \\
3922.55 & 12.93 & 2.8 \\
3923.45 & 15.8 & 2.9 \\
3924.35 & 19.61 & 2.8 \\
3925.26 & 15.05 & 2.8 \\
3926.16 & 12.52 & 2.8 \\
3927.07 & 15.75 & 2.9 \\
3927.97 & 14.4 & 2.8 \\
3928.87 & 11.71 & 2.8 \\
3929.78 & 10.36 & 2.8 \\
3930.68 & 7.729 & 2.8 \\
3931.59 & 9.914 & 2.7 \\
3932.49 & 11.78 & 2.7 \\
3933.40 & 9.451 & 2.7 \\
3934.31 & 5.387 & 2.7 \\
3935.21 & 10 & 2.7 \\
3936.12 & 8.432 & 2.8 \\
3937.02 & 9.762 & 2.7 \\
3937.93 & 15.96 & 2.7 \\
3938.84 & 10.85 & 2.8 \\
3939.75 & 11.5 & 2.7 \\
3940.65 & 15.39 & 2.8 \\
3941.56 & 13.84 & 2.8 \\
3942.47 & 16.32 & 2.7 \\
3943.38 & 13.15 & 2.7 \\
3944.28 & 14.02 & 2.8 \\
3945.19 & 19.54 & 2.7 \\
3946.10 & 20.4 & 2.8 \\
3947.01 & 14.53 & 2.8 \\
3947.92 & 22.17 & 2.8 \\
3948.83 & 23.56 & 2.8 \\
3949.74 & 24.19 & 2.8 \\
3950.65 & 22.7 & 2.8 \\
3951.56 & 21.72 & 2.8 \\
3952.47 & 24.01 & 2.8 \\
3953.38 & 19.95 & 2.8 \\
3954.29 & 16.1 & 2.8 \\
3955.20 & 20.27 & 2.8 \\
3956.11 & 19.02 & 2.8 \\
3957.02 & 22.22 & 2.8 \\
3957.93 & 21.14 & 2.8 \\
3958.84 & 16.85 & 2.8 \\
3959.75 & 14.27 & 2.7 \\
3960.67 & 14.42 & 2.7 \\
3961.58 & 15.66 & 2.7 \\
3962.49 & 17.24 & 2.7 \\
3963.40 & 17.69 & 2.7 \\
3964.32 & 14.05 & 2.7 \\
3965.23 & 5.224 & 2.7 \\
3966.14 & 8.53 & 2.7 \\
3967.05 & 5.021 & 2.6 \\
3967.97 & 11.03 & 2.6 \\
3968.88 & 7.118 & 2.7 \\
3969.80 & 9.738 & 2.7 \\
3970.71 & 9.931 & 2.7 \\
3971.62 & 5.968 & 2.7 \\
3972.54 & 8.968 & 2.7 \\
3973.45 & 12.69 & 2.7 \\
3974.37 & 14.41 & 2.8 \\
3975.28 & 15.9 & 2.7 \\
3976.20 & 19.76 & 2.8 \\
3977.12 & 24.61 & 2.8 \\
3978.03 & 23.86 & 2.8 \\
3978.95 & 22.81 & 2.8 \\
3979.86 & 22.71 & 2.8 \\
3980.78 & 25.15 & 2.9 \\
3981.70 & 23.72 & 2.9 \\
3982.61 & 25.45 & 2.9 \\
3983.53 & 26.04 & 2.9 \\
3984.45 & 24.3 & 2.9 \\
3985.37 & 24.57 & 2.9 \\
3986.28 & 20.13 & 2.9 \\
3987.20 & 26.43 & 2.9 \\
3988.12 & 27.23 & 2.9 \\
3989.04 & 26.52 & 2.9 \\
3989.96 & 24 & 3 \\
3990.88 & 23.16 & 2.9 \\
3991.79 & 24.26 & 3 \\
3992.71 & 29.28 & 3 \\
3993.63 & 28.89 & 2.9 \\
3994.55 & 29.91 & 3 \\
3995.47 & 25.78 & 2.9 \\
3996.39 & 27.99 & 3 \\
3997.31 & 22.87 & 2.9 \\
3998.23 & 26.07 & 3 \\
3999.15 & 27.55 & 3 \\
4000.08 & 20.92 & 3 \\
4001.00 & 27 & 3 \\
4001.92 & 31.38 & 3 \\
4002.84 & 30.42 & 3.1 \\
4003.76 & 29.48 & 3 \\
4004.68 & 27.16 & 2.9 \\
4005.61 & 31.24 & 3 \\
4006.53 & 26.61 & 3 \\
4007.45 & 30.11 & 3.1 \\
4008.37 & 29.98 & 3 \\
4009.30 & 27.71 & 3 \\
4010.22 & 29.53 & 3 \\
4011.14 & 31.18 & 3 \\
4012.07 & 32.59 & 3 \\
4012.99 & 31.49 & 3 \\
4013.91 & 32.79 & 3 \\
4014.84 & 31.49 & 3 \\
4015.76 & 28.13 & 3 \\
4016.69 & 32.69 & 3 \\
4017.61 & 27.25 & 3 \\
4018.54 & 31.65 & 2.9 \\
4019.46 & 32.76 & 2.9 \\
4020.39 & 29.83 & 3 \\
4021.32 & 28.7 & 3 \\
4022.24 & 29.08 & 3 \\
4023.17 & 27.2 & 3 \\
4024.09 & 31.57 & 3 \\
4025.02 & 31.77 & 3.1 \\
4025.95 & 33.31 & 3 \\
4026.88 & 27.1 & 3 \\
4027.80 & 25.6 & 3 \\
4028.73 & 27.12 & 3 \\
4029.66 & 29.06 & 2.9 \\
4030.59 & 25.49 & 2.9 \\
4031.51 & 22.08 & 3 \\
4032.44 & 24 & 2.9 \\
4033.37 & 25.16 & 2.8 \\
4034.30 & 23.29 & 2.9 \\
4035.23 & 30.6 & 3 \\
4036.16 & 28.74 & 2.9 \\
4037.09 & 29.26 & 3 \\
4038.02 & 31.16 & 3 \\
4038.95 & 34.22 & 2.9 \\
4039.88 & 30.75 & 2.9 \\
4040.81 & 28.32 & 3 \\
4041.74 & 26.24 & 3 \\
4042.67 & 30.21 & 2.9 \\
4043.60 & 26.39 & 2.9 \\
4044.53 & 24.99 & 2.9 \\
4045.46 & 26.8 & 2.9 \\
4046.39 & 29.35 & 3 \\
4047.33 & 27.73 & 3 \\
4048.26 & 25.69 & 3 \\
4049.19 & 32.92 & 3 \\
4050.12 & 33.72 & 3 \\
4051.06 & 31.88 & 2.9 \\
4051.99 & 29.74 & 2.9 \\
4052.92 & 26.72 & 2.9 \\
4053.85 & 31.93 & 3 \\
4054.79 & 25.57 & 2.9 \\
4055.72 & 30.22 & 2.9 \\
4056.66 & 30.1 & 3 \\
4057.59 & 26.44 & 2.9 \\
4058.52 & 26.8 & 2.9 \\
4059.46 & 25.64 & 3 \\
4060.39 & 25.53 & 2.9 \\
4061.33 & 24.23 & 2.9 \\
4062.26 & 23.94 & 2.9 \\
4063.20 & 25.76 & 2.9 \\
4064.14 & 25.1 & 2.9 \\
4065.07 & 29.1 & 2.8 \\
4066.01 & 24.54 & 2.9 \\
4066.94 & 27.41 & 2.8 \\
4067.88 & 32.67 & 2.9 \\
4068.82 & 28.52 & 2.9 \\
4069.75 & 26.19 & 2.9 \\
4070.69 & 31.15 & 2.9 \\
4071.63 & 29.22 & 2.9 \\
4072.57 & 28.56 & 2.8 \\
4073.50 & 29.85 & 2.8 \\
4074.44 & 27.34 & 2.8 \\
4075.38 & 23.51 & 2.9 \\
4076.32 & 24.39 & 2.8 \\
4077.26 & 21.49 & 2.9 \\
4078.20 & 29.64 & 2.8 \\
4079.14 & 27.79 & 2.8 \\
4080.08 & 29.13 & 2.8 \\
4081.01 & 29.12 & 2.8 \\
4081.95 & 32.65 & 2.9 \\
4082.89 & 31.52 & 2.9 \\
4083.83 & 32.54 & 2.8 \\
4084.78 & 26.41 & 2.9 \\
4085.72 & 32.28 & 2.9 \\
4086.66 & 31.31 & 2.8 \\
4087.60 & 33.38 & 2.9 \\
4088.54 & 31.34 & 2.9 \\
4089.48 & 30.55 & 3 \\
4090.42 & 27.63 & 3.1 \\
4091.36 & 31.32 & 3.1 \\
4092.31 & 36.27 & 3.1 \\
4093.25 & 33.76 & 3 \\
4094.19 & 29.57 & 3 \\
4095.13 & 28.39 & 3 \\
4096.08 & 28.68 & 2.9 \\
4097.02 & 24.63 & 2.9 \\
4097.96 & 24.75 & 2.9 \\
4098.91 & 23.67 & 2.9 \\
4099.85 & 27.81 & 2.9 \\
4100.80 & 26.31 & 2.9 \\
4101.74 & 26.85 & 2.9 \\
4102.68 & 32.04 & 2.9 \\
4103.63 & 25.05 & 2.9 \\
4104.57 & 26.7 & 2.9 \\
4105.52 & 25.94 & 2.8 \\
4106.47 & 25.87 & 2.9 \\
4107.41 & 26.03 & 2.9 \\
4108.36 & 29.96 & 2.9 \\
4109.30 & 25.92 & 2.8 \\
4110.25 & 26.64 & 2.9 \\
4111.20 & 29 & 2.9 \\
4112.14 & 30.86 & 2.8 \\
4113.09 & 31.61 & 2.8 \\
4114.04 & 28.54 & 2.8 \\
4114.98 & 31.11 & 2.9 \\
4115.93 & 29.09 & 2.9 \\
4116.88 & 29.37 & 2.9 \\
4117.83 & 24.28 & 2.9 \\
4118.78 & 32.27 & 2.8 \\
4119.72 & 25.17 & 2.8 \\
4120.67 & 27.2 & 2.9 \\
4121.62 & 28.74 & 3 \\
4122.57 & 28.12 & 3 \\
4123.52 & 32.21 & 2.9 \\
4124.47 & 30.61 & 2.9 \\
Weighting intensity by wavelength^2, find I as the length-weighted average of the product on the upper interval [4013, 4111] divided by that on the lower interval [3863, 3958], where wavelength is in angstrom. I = 1.85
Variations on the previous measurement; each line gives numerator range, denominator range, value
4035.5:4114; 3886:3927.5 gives 1.65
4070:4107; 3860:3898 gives 2.13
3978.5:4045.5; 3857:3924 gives 1.75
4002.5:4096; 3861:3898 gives 2.10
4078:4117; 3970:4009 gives 1.28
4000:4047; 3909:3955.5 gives 1.79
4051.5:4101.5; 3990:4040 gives 1.02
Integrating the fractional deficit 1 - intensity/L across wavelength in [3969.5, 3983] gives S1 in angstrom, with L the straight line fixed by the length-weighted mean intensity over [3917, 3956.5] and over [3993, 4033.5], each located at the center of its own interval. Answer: 2.9 angstrom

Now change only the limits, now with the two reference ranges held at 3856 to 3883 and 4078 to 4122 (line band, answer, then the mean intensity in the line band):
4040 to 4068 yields -2.07 angstrom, 27.8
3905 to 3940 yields 1.99 angstrom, 16.3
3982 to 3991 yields -1.36 angstrom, 24.8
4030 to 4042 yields -1.40 angstrom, 27.7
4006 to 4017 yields -3.39 angstrom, 30.3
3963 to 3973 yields 5.41 angstrom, 9.34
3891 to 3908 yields -2.48 angstrom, 18.3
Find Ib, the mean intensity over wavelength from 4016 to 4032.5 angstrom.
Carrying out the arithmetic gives 28.8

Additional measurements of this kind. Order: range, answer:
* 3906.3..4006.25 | 18.9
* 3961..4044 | 24.7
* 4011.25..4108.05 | 28.6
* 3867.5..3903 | 15.8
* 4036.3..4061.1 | 28.7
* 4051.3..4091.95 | 28.4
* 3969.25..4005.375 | 23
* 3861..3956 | 16.4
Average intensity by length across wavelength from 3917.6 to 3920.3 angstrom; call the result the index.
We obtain 21.6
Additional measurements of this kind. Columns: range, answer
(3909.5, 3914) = 22.1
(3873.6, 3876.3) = 14.5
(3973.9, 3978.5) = 19.7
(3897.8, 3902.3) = 19.6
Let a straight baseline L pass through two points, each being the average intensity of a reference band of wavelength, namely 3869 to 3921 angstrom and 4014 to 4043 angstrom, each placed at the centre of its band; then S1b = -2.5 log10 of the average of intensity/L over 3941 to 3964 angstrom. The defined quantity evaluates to 0.21 mag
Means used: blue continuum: 17.6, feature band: 18.6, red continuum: 28.9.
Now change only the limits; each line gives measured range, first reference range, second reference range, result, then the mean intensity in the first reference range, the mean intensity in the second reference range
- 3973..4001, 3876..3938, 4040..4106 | -0.079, 16.5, 28.3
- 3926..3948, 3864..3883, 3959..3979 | 0.069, 14.2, 13.4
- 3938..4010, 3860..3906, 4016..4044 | 0.171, 15.7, 28.7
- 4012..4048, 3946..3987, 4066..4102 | -0.212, 17.8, 28.8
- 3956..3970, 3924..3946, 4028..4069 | 0.189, 12.7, 27.8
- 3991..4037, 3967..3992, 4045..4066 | -0.226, 19.3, 27.9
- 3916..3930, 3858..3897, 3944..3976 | -0.123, 14.8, 15.8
